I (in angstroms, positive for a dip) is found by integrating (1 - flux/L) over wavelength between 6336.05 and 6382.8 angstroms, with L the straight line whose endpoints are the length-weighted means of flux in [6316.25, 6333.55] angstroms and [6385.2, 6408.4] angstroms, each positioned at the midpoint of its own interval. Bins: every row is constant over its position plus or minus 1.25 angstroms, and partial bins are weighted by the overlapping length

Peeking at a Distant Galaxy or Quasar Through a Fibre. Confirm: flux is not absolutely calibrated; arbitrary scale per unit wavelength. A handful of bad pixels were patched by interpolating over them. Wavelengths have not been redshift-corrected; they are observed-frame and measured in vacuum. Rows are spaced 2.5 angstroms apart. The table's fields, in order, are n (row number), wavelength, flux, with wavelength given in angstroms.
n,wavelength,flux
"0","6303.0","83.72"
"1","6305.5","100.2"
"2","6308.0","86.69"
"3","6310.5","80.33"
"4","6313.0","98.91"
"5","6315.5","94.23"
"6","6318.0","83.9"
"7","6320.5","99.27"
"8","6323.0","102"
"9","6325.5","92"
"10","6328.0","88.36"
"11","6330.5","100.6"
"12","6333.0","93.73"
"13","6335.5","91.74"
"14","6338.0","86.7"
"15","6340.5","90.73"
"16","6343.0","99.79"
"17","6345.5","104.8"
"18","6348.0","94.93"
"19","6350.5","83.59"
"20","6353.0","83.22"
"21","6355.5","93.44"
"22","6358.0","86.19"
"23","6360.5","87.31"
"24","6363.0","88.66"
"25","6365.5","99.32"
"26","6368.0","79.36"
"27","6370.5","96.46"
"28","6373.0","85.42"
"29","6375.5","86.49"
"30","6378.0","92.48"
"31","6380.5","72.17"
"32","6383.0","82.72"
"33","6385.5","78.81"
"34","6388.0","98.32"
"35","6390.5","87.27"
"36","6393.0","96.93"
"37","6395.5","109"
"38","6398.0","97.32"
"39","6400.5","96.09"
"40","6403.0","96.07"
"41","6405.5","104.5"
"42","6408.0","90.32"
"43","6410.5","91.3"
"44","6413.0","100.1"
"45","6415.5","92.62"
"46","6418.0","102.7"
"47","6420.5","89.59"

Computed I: 2.88 angstroms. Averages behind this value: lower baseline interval 94.3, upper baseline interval 96.3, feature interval 89.4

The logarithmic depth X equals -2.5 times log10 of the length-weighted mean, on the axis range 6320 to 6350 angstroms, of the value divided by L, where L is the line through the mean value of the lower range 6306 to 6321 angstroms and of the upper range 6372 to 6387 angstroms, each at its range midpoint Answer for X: -0.08 mag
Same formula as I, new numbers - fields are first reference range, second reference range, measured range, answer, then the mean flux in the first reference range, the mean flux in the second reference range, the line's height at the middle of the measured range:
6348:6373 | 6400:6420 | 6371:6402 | 0.81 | 88.8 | 96.5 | 92.8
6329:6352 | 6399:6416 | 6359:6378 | 1.12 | 93.9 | 96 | 94.8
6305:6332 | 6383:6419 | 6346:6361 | 0.81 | 93.1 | 95.3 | 94.1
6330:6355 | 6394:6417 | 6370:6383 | 1.32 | 92.8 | 97.5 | 95.3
